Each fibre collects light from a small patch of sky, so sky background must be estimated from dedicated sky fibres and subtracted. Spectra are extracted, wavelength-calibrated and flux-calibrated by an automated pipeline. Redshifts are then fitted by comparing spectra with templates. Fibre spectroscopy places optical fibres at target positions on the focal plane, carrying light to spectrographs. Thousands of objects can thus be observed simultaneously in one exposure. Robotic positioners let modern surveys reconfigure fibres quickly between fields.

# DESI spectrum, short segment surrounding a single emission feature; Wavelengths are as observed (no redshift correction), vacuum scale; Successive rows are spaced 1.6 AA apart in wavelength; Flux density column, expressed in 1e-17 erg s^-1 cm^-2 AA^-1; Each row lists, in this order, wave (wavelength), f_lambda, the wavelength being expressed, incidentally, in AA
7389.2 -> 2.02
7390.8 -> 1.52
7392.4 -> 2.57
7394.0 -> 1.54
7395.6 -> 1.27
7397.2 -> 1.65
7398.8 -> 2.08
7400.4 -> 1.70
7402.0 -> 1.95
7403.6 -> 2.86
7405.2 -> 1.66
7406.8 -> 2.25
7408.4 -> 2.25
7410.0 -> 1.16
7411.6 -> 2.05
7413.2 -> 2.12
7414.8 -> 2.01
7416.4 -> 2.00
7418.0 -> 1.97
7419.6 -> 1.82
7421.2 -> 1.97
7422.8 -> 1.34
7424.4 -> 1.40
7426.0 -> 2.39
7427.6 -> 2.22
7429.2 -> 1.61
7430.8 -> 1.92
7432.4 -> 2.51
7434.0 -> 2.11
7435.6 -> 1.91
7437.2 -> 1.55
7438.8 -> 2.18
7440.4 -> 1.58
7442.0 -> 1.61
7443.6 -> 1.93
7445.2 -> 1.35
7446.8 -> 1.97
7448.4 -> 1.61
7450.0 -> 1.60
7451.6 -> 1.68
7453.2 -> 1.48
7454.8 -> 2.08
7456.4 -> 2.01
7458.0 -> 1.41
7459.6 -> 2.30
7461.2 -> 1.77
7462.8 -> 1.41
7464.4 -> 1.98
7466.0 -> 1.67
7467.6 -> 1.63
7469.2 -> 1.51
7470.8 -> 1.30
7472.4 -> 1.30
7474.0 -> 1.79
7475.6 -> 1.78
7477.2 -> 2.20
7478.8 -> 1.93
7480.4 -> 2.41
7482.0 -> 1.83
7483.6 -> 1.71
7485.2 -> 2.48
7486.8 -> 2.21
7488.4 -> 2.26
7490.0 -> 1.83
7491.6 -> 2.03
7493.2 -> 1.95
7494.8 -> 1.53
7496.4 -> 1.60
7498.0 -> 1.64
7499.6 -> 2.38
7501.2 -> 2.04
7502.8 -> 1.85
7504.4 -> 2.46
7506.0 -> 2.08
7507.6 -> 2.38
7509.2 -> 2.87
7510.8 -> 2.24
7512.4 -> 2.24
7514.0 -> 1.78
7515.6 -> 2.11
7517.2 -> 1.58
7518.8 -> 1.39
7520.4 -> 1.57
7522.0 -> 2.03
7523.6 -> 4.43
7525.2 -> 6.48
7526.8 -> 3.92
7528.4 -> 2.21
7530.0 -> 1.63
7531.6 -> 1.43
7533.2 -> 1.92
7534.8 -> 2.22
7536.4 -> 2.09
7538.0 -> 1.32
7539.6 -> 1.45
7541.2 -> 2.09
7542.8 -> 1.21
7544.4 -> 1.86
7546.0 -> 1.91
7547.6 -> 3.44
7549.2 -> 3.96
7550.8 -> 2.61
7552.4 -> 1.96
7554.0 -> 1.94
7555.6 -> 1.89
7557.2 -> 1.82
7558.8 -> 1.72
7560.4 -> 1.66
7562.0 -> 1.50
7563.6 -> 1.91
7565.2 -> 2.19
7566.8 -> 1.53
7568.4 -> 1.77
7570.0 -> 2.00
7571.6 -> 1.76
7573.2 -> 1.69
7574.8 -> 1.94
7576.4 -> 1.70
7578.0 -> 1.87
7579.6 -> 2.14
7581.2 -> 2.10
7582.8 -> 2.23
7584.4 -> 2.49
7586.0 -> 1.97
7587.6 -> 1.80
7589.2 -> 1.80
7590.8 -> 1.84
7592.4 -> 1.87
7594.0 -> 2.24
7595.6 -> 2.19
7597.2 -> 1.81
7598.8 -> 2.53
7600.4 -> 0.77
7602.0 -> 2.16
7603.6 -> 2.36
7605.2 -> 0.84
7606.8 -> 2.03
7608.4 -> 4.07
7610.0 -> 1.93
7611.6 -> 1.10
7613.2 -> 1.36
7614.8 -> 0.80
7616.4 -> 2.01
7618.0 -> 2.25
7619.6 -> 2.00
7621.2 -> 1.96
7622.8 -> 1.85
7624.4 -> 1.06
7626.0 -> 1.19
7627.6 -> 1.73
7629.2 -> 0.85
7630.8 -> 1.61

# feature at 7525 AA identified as H-alpha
